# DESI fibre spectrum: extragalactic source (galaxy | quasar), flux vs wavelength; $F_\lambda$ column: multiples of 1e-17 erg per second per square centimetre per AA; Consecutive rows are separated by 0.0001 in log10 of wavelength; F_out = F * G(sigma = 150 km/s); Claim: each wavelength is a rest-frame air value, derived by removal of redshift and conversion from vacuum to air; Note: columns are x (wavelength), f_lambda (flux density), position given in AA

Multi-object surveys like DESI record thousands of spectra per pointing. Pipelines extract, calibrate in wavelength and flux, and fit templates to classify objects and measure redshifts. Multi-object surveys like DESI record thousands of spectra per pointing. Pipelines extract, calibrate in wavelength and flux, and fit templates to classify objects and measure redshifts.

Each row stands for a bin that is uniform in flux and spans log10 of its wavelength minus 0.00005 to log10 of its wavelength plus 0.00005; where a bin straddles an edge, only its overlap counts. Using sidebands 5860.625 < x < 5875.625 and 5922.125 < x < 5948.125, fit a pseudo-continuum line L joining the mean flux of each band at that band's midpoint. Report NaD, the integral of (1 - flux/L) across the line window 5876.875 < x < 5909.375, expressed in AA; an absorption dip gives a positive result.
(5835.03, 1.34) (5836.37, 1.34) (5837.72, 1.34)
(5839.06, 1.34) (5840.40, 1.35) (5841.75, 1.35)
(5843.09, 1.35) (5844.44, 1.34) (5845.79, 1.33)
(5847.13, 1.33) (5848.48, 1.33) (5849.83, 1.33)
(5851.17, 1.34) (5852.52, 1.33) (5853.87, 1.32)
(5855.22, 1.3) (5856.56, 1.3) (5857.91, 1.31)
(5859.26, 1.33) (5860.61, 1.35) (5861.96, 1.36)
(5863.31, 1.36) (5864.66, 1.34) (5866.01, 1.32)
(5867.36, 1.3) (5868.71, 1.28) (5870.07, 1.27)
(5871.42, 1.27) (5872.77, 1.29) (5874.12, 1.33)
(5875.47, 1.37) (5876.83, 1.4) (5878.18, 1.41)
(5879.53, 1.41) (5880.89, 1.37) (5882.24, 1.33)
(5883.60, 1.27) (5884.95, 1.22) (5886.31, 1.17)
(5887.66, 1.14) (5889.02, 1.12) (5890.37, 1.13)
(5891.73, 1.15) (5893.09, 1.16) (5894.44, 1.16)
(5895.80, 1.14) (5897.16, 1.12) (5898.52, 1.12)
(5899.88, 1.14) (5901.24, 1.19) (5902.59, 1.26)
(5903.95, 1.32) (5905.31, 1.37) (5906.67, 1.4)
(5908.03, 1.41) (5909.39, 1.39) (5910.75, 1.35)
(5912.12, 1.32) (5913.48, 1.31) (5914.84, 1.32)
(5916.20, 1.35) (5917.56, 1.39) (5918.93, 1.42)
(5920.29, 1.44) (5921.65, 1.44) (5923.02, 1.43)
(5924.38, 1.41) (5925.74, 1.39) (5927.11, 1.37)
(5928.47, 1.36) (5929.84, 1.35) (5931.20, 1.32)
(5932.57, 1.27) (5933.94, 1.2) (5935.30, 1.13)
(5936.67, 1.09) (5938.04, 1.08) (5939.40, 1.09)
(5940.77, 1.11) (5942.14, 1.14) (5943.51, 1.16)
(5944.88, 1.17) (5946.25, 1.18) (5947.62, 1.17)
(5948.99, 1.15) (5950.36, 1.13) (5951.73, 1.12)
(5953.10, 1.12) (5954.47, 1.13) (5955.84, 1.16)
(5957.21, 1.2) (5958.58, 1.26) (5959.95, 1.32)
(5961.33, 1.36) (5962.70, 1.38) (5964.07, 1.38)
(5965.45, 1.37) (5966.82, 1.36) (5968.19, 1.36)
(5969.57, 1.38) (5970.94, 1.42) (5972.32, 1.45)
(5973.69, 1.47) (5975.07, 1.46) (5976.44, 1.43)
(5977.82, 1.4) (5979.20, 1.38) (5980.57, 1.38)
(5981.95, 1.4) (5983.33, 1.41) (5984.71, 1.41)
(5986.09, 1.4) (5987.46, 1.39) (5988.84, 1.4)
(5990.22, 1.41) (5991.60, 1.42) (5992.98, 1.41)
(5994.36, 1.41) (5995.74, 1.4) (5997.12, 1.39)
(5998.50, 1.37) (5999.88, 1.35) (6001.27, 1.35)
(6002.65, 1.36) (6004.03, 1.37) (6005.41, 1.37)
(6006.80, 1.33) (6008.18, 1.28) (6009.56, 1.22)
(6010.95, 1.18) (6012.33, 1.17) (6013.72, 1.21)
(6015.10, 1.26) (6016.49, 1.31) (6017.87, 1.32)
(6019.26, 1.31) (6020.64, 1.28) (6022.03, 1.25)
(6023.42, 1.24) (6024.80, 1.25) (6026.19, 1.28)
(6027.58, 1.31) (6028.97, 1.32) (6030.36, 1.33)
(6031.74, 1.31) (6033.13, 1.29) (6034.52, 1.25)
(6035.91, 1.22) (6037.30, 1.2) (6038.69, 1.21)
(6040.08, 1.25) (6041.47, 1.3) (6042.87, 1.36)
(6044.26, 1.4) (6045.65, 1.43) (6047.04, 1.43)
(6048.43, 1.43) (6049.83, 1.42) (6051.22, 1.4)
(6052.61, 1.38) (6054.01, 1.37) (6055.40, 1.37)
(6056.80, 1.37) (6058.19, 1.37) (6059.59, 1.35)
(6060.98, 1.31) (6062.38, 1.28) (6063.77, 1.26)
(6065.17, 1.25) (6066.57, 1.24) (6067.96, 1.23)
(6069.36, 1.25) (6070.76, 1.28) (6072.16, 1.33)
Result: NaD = 1.0 AA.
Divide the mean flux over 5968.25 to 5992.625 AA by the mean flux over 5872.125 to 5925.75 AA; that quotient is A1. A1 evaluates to 1.09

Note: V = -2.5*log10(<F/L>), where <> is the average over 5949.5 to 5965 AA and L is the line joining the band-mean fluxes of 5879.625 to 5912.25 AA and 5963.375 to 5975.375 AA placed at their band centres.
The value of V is 0.12 mag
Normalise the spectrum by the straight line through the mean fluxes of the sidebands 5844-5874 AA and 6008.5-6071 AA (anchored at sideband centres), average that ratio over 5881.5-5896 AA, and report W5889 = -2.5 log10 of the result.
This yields 0.12 mag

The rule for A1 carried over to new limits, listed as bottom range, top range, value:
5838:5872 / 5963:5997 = 1.06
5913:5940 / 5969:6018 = 1.04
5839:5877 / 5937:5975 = 0.94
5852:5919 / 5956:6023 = 1.05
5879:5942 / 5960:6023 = 1.07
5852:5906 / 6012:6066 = 1.03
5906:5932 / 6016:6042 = 0.93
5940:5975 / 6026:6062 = 1.06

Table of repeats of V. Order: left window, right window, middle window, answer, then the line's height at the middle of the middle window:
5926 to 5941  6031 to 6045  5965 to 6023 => -0.08 mag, 1.26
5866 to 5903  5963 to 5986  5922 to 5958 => 0.11 mag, 1.34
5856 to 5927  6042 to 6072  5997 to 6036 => 0.03 mag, 1.33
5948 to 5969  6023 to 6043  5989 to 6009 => -0.09 mag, 1.26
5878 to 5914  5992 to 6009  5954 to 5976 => -0.01 mag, 1.33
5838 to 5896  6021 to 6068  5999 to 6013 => 0.01 mag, 1.31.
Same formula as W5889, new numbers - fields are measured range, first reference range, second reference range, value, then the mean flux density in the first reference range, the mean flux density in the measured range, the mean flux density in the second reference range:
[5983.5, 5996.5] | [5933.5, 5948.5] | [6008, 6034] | -0.156 mag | 1.14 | 1.41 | 1.27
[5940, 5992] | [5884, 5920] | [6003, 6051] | -0.026 mag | 1.26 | 1.31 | 1.3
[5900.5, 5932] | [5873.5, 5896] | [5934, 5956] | -0.145 mag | 1.25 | 1.36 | 1.13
